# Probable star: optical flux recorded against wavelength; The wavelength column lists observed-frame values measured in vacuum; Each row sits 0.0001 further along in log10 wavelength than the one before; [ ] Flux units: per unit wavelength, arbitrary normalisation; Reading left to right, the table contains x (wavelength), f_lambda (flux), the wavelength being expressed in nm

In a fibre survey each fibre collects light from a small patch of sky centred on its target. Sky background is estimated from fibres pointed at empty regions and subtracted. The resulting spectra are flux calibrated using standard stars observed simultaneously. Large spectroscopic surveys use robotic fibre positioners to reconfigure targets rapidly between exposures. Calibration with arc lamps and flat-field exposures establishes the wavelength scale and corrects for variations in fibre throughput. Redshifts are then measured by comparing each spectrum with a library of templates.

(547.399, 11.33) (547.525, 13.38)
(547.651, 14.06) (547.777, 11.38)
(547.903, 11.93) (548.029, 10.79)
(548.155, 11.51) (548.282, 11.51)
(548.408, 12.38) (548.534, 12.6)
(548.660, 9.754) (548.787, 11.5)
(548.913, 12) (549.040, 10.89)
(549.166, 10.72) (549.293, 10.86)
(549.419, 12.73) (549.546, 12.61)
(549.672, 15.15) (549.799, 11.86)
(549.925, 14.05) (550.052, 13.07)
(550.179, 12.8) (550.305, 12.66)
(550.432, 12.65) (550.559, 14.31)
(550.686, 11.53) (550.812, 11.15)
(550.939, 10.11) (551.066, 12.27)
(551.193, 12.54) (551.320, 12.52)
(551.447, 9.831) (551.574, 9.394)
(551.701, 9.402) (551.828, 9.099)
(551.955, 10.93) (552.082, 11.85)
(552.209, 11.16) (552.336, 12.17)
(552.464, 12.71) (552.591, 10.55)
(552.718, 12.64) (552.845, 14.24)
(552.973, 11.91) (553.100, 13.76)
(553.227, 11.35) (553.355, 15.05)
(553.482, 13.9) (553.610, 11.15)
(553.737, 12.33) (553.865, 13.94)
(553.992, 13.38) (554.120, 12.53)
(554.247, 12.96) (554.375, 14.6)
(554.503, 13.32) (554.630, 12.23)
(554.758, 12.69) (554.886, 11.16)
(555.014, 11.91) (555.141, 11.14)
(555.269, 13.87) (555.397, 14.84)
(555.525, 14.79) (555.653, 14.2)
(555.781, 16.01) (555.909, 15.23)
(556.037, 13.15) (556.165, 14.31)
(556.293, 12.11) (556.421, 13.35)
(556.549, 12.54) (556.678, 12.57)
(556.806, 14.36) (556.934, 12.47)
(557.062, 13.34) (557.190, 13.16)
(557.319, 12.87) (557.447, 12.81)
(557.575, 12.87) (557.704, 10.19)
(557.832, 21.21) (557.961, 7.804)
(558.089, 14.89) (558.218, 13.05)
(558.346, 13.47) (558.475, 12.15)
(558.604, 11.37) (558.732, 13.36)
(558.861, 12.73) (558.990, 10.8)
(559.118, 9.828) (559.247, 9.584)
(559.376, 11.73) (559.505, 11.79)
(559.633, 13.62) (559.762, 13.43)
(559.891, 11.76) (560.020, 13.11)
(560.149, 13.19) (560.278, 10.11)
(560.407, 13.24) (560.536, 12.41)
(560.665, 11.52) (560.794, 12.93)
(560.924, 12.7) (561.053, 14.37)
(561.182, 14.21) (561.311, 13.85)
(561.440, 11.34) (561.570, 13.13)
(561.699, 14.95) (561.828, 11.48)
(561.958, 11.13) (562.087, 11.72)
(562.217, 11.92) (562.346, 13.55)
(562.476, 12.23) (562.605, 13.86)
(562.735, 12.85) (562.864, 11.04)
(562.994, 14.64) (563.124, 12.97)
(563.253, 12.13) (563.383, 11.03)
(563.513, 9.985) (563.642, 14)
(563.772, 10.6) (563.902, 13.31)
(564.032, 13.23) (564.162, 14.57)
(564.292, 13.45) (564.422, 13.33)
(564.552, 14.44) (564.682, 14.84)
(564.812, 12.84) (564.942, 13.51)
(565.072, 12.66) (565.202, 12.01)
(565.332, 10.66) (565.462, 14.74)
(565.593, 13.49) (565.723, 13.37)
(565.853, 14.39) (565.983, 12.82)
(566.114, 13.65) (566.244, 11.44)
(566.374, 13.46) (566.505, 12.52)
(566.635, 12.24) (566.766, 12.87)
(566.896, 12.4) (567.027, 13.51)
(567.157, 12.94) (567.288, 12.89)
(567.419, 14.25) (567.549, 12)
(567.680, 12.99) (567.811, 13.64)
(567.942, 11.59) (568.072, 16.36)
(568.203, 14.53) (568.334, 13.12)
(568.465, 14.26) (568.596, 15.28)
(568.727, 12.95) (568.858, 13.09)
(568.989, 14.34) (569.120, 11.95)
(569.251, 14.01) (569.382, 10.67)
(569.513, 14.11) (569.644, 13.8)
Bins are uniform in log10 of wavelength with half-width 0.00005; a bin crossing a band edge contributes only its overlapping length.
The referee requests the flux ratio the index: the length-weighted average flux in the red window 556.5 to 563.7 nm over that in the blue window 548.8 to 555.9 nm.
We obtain 1.01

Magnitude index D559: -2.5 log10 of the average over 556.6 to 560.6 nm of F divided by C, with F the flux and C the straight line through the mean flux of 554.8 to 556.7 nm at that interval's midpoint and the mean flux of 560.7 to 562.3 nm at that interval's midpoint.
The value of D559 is 0.05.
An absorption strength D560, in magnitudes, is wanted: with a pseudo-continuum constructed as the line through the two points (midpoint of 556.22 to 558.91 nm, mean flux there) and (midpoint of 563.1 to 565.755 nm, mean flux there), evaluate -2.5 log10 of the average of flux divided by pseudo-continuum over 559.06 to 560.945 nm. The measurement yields 0.079 mag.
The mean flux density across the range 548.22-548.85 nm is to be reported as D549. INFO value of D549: 11.6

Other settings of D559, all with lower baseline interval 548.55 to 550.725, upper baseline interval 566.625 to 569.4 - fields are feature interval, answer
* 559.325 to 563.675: 0.03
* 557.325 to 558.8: -0.02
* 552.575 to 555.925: -0.05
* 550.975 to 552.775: 0.11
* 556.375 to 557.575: -0.03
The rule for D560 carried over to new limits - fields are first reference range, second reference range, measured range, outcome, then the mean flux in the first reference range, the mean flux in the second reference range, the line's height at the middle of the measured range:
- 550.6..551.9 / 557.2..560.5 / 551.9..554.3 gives -0.12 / 10.8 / 12.4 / 11.2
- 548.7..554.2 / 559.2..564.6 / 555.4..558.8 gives -0.08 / 12.1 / 12.6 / 12.4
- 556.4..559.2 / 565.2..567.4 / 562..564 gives 0.04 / 12.8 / 13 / 12.9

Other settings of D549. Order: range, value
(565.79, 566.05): 13.6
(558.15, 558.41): 13.3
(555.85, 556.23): 14.2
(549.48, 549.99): 13.4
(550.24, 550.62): 13.2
